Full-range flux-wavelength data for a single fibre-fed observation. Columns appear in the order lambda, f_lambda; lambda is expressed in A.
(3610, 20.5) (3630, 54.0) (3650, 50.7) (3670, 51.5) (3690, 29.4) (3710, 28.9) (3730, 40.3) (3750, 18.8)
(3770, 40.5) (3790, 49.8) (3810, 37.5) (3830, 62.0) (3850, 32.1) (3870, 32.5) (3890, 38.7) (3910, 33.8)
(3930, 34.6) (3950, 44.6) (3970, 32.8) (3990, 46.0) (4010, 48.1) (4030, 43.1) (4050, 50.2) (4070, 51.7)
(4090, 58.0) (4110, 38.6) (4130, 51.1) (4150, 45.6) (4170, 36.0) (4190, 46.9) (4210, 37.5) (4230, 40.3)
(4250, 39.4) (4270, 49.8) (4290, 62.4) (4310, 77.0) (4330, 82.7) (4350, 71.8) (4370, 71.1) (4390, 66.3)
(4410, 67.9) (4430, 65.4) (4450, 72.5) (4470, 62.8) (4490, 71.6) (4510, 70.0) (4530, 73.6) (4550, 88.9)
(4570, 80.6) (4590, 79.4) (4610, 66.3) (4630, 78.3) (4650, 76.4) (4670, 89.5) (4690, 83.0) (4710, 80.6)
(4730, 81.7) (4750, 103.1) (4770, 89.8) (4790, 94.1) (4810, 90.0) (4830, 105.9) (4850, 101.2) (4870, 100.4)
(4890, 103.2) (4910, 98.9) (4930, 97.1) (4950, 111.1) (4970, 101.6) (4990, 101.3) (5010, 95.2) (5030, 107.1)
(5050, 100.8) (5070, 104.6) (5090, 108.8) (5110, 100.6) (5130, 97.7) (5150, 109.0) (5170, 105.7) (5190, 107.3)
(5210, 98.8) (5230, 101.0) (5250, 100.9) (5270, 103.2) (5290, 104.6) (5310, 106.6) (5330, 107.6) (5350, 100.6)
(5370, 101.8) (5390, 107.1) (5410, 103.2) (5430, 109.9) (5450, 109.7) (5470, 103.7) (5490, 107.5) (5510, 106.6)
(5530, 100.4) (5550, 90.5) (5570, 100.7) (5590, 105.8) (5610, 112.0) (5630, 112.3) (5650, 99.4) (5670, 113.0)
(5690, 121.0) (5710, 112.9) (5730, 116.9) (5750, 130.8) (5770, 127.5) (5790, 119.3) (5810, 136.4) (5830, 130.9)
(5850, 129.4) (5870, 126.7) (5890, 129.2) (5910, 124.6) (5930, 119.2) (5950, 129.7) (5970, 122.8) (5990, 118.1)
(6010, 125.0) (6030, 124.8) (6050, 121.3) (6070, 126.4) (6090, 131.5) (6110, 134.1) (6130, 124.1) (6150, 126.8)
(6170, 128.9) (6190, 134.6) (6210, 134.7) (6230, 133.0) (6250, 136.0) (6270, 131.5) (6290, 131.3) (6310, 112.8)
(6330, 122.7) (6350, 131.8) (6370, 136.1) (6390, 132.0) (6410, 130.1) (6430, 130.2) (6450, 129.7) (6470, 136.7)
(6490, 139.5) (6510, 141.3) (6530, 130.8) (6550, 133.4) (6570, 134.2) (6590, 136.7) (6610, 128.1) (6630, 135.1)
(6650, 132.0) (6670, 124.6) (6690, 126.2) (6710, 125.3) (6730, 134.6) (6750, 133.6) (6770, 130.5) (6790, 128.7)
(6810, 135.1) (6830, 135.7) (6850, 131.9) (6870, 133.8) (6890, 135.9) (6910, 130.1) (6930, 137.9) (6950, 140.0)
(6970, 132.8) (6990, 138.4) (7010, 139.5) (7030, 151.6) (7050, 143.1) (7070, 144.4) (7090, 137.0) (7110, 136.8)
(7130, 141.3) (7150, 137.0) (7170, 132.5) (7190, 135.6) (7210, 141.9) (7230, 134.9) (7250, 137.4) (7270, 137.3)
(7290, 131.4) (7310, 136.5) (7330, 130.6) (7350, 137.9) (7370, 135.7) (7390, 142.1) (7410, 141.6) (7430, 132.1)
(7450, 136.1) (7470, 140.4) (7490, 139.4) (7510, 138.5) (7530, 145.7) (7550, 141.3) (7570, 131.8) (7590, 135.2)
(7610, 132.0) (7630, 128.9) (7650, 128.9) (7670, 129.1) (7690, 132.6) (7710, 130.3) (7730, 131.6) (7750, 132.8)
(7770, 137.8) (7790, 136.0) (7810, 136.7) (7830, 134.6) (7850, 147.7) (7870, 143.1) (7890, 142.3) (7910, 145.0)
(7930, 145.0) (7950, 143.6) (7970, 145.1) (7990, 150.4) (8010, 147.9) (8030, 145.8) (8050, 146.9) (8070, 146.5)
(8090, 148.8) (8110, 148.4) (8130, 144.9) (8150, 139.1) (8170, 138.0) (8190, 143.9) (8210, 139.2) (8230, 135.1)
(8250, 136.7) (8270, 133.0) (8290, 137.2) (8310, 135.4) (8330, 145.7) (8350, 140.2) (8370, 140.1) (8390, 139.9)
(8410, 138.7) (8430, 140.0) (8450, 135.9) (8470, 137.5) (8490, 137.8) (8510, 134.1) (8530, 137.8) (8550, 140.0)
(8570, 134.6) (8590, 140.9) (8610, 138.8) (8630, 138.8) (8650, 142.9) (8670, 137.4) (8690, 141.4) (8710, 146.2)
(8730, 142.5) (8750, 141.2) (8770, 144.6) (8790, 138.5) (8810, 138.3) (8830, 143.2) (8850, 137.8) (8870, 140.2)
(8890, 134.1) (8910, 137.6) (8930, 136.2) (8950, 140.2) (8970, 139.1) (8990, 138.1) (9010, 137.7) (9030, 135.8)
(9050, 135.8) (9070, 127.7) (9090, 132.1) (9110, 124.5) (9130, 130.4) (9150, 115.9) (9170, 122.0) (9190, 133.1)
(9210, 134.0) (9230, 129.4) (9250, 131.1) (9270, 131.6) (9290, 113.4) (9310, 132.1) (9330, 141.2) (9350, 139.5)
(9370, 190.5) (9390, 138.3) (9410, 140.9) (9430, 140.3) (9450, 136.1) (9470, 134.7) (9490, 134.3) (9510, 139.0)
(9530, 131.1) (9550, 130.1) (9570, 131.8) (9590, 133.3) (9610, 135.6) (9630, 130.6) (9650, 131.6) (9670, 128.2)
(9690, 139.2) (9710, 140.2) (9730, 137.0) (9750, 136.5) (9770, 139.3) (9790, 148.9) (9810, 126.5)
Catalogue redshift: 0.072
